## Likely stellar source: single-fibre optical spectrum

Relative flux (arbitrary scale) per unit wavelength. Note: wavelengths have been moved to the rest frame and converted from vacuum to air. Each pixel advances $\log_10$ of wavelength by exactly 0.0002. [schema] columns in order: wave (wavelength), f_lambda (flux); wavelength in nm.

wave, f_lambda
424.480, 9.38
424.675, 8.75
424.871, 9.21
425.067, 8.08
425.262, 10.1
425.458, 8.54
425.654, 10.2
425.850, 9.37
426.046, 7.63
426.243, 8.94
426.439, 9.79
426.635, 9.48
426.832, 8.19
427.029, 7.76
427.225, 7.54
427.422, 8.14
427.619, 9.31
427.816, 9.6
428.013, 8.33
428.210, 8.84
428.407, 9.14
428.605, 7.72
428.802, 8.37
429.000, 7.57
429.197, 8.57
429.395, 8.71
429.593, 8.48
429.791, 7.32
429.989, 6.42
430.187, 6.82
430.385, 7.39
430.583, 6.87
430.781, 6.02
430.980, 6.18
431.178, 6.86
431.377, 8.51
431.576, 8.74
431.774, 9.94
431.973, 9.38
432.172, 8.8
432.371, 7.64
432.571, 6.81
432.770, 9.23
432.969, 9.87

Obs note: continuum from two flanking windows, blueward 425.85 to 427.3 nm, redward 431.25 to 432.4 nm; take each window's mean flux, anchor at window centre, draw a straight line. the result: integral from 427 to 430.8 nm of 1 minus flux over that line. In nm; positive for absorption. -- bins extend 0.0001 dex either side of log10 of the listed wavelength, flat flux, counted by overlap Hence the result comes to 0.30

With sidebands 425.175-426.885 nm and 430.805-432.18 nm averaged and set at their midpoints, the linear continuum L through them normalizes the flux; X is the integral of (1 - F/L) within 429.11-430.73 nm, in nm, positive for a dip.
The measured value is 0.182 nm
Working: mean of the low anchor 9.15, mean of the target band 7.52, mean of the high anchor 8.19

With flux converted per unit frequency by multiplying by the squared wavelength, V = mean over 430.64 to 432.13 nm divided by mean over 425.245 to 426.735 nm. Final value 0.9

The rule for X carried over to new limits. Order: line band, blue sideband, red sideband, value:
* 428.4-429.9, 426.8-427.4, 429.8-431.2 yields -0.22 nm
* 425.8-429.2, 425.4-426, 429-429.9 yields 0.07 nm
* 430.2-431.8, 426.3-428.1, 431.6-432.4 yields 0.28 nm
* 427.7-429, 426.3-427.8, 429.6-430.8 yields -0.10 nm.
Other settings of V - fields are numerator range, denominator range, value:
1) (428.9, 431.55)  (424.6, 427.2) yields 0.85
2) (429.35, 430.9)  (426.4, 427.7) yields 0.85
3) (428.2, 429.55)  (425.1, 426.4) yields 0.93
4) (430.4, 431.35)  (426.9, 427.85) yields 0.81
